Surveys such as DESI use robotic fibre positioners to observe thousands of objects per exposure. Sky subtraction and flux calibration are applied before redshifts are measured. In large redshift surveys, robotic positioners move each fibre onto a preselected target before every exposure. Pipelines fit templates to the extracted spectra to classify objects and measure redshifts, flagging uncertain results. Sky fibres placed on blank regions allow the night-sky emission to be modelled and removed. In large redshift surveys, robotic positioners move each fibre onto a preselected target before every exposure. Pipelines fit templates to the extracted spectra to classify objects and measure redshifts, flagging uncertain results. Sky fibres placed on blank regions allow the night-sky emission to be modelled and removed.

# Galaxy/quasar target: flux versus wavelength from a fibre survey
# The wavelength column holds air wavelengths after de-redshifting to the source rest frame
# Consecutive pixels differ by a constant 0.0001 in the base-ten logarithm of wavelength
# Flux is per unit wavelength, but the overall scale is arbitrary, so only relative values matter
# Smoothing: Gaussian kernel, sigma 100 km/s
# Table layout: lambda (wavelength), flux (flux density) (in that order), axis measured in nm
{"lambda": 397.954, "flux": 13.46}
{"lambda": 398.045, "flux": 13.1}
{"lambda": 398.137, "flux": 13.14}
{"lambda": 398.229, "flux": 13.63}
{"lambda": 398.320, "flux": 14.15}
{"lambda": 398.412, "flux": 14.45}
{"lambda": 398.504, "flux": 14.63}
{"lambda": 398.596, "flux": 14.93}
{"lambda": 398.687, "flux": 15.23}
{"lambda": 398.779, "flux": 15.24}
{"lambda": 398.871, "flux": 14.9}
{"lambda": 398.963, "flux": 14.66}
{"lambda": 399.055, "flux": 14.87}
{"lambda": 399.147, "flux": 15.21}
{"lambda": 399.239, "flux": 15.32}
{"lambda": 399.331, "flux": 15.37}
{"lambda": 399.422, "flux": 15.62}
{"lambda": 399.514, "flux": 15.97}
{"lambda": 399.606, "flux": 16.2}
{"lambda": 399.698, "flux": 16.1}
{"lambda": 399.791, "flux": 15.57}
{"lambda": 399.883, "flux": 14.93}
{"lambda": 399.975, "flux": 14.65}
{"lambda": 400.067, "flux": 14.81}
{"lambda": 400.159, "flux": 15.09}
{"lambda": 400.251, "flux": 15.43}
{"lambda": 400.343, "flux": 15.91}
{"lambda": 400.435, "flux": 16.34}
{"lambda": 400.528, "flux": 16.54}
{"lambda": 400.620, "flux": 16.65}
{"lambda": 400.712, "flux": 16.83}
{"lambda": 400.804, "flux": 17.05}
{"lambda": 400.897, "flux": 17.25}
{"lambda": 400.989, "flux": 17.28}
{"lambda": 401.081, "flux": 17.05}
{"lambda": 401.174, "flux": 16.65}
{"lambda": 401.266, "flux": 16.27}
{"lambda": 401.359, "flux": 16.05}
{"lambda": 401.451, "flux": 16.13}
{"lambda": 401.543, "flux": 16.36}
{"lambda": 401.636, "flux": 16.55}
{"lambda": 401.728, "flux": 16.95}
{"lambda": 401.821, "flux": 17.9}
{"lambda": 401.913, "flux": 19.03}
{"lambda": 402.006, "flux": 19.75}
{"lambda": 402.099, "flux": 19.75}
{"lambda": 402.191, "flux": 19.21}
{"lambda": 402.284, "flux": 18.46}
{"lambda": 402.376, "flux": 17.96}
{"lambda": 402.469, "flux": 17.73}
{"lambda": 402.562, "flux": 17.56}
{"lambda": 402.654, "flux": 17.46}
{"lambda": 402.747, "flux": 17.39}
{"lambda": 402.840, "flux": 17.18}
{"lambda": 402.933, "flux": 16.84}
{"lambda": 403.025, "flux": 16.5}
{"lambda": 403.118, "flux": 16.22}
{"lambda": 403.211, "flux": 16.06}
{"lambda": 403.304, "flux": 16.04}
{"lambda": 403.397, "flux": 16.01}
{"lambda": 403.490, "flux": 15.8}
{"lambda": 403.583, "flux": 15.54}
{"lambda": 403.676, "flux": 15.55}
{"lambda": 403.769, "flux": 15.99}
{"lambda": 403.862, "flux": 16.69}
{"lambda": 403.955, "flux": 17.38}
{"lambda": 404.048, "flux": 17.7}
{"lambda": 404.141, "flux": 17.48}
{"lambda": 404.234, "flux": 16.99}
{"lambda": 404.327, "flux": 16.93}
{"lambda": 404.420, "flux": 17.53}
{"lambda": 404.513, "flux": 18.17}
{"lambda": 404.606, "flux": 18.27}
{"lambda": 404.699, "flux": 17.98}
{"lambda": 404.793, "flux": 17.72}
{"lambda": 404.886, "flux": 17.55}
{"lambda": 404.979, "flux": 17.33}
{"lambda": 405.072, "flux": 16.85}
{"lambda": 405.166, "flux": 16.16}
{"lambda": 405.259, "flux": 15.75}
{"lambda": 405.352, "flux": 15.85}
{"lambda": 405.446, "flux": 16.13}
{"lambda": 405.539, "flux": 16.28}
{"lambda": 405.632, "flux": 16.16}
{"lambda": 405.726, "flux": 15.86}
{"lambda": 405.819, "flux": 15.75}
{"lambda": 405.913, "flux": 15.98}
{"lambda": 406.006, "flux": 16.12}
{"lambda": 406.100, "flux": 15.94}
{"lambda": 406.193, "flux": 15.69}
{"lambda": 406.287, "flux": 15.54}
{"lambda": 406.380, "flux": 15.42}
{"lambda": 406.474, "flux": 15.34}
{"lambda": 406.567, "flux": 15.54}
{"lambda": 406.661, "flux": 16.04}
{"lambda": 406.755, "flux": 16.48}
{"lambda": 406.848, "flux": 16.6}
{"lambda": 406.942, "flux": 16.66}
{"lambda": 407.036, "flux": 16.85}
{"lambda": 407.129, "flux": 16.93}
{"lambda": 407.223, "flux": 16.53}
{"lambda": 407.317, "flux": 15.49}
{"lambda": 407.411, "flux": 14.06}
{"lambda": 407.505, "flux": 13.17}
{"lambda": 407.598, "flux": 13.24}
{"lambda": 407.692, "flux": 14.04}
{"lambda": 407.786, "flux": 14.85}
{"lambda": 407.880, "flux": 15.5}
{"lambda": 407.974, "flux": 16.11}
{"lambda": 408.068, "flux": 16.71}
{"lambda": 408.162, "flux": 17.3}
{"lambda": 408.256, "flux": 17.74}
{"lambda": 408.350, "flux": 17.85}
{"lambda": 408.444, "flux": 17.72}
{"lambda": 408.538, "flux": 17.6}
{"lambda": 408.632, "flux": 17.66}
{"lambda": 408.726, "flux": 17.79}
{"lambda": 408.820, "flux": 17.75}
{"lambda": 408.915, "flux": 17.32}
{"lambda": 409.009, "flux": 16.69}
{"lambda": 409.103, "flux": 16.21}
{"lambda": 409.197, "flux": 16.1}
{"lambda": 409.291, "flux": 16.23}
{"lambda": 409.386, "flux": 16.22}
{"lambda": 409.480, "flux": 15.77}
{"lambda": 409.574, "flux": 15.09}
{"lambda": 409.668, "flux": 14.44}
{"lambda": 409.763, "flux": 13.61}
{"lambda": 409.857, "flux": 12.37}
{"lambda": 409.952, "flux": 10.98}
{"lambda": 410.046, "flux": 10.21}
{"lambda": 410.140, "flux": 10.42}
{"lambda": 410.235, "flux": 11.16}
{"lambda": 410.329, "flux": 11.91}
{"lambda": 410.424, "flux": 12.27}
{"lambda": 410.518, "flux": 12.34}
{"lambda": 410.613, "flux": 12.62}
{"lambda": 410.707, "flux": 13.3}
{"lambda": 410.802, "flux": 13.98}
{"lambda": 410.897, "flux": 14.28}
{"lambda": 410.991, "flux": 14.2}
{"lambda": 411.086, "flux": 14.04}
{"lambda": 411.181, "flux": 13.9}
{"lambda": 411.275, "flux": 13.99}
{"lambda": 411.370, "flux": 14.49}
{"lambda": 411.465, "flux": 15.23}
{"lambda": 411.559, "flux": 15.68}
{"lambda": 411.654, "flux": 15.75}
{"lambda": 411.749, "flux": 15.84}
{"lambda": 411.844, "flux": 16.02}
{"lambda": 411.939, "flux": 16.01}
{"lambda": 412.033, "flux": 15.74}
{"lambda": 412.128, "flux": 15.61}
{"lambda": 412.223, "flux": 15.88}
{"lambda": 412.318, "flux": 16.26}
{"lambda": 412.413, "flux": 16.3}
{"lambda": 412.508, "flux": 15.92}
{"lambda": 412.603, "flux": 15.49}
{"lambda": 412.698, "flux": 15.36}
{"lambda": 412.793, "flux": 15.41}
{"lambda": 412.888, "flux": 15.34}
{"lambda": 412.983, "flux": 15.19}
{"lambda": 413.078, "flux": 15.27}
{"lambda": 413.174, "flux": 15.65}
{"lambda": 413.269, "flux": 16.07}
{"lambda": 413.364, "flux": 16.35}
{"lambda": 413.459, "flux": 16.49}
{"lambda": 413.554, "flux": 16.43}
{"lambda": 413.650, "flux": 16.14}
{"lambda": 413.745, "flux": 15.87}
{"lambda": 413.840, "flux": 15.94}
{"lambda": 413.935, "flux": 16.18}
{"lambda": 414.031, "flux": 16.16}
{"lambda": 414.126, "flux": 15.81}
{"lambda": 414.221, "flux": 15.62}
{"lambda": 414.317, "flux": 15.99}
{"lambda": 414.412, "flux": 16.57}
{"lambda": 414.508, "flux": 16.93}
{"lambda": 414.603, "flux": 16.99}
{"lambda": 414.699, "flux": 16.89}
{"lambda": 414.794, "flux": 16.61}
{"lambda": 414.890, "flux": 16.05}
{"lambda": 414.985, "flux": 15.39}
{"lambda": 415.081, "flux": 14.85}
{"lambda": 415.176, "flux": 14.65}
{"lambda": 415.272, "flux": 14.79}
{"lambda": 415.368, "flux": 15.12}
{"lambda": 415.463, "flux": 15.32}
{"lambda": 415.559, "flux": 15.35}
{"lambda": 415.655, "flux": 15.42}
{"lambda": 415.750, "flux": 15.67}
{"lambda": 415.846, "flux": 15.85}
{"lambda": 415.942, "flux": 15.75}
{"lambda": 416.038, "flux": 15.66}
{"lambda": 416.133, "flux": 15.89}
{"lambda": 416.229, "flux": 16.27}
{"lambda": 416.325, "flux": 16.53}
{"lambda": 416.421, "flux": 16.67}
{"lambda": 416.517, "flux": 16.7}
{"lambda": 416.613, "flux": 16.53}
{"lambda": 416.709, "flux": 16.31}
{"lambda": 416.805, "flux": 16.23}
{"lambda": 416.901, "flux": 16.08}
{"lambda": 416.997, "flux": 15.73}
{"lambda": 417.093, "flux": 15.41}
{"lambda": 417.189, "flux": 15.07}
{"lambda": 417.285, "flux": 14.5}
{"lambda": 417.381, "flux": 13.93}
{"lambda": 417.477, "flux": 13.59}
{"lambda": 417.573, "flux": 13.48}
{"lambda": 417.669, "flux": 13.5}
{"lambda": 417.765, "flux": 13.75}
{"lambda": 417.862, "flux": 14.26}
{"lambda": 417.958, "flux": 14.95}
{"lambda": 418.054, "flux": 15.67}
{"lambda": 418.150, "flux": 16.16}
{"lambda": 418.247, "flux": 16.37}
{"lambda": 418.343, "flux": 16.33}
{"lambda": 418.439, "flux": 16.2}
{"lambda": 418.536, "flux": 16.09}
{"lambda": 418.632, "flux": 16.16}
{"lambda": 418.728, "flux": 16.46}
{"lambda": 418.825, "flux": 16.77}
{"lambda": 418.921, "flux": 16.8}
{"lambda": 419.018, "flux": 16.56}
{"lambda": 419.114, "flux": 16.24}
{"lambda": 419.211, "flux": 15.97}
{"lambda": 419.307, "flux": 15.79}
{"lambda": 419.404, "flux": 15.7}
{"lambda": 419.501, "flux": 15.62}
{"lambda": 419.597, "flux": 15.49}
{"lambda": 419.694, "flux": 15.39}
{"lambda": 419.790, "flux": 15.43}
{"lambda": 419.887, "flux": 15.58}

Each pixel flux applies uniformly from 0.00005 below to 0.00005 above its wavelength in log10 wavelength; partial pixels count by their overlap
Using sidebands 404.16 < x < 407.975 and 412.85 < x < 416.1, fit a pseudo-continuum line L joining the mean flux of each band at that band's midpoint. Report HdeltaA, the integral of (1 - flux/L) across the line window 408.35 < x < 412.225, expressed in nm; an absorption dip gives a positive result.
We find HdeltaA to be 0.30 nm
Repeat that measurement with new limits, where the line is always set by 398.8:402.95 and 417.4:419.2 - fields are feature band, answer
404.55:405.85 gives -0.03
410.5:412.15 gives 0.13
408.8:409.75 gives 0.00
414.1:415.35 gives -0.02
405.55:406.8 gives 0.03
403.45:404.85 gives -0.06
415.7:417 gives -0.04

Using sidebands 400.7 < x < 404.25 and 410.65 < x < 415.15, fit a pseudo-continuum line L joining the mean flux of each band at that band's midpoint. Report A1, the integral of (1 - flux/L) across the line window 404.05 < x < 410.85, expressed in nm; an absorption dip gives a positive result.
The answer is 0.31 nm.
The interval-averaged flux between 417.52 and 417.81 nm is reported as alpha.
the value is 13.6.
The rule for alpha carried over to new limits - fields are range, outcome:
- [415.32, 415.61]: 15.3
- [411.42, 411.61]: 15.5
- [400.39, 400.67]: 16.5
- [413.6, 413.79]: 16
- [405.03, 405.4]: 16.1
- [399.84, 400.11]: 14.8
